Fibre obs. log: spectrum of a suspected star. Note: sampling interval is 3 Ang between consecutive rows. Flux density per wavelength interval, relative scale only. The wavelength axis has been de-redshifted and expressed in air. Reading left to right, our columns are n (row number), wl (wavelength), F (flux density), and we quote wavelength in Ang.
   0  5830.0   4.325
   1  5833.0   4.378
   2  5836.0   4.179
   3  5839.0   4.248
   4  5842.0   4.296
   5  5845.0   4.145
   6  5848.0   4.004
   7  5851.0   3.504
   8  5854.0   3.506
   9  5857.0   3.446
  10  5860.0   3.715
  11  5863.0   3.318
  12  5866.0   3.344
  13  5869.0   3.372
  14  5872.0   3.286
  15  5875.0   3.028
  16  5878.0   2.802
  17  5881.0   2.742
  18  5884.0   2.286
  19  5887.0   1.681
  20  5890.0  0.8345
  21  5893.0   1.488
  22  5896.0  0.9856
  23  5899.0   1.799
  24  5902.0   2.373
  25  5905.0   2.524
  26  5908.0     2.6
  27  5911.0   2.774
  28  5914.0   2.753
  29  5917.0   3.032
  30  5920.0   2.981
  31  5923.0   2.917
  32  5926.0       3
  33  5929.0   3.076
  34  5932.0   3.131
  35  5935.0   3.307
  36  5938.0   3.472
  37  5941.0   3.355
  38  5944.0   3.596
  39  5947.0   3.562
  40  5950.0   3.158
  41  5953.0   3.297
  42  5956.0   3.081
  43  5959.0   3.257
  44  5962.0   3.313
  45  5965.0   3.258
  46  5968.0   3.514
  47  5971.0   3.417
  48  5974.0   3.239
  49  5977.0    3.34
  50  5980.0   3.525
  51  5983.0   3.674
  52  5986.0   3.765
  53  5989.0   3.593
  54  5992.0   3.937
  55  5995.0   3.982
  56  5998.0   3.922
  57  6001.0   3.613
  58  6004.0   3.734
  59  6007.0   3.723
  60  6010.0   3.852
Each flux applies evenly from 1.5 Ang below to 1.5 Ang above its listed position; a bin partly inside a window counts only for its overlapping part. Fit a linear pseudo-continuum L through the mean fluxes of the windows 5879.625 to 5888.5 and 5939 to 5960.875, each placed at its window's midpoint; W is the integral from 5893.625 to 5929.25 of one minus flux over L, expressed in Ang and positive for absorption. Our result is 2.5 Ang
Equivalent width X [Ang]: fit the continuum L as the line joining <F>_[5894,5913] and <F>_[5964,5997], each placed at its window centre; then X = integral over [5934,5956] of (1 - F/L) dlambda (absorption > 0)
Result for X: -3.38 Ang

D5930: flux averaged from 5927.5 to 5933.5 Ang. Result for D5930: 3.1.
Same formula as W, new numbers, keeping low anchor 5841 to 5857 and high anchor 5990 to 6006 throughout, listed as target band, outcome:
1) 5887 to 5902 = 9.4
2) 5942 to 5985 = 5.1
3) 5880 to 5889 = 4.0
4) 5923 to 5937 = 2.6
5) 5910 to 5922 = 2.9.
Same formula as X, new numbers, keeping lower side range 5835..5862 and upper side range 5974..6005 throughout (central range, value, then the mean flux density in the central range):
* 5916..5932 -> 3.2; 3.01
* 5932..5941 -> 1.0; 3.34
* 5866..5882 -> 3.2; 3.08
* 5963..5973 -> 0.9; 3.38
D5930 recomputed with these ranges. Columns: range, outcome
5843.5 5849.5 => 4.07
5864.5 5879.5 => 3.17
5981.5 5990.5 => 3.68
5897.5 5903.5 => 2.09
